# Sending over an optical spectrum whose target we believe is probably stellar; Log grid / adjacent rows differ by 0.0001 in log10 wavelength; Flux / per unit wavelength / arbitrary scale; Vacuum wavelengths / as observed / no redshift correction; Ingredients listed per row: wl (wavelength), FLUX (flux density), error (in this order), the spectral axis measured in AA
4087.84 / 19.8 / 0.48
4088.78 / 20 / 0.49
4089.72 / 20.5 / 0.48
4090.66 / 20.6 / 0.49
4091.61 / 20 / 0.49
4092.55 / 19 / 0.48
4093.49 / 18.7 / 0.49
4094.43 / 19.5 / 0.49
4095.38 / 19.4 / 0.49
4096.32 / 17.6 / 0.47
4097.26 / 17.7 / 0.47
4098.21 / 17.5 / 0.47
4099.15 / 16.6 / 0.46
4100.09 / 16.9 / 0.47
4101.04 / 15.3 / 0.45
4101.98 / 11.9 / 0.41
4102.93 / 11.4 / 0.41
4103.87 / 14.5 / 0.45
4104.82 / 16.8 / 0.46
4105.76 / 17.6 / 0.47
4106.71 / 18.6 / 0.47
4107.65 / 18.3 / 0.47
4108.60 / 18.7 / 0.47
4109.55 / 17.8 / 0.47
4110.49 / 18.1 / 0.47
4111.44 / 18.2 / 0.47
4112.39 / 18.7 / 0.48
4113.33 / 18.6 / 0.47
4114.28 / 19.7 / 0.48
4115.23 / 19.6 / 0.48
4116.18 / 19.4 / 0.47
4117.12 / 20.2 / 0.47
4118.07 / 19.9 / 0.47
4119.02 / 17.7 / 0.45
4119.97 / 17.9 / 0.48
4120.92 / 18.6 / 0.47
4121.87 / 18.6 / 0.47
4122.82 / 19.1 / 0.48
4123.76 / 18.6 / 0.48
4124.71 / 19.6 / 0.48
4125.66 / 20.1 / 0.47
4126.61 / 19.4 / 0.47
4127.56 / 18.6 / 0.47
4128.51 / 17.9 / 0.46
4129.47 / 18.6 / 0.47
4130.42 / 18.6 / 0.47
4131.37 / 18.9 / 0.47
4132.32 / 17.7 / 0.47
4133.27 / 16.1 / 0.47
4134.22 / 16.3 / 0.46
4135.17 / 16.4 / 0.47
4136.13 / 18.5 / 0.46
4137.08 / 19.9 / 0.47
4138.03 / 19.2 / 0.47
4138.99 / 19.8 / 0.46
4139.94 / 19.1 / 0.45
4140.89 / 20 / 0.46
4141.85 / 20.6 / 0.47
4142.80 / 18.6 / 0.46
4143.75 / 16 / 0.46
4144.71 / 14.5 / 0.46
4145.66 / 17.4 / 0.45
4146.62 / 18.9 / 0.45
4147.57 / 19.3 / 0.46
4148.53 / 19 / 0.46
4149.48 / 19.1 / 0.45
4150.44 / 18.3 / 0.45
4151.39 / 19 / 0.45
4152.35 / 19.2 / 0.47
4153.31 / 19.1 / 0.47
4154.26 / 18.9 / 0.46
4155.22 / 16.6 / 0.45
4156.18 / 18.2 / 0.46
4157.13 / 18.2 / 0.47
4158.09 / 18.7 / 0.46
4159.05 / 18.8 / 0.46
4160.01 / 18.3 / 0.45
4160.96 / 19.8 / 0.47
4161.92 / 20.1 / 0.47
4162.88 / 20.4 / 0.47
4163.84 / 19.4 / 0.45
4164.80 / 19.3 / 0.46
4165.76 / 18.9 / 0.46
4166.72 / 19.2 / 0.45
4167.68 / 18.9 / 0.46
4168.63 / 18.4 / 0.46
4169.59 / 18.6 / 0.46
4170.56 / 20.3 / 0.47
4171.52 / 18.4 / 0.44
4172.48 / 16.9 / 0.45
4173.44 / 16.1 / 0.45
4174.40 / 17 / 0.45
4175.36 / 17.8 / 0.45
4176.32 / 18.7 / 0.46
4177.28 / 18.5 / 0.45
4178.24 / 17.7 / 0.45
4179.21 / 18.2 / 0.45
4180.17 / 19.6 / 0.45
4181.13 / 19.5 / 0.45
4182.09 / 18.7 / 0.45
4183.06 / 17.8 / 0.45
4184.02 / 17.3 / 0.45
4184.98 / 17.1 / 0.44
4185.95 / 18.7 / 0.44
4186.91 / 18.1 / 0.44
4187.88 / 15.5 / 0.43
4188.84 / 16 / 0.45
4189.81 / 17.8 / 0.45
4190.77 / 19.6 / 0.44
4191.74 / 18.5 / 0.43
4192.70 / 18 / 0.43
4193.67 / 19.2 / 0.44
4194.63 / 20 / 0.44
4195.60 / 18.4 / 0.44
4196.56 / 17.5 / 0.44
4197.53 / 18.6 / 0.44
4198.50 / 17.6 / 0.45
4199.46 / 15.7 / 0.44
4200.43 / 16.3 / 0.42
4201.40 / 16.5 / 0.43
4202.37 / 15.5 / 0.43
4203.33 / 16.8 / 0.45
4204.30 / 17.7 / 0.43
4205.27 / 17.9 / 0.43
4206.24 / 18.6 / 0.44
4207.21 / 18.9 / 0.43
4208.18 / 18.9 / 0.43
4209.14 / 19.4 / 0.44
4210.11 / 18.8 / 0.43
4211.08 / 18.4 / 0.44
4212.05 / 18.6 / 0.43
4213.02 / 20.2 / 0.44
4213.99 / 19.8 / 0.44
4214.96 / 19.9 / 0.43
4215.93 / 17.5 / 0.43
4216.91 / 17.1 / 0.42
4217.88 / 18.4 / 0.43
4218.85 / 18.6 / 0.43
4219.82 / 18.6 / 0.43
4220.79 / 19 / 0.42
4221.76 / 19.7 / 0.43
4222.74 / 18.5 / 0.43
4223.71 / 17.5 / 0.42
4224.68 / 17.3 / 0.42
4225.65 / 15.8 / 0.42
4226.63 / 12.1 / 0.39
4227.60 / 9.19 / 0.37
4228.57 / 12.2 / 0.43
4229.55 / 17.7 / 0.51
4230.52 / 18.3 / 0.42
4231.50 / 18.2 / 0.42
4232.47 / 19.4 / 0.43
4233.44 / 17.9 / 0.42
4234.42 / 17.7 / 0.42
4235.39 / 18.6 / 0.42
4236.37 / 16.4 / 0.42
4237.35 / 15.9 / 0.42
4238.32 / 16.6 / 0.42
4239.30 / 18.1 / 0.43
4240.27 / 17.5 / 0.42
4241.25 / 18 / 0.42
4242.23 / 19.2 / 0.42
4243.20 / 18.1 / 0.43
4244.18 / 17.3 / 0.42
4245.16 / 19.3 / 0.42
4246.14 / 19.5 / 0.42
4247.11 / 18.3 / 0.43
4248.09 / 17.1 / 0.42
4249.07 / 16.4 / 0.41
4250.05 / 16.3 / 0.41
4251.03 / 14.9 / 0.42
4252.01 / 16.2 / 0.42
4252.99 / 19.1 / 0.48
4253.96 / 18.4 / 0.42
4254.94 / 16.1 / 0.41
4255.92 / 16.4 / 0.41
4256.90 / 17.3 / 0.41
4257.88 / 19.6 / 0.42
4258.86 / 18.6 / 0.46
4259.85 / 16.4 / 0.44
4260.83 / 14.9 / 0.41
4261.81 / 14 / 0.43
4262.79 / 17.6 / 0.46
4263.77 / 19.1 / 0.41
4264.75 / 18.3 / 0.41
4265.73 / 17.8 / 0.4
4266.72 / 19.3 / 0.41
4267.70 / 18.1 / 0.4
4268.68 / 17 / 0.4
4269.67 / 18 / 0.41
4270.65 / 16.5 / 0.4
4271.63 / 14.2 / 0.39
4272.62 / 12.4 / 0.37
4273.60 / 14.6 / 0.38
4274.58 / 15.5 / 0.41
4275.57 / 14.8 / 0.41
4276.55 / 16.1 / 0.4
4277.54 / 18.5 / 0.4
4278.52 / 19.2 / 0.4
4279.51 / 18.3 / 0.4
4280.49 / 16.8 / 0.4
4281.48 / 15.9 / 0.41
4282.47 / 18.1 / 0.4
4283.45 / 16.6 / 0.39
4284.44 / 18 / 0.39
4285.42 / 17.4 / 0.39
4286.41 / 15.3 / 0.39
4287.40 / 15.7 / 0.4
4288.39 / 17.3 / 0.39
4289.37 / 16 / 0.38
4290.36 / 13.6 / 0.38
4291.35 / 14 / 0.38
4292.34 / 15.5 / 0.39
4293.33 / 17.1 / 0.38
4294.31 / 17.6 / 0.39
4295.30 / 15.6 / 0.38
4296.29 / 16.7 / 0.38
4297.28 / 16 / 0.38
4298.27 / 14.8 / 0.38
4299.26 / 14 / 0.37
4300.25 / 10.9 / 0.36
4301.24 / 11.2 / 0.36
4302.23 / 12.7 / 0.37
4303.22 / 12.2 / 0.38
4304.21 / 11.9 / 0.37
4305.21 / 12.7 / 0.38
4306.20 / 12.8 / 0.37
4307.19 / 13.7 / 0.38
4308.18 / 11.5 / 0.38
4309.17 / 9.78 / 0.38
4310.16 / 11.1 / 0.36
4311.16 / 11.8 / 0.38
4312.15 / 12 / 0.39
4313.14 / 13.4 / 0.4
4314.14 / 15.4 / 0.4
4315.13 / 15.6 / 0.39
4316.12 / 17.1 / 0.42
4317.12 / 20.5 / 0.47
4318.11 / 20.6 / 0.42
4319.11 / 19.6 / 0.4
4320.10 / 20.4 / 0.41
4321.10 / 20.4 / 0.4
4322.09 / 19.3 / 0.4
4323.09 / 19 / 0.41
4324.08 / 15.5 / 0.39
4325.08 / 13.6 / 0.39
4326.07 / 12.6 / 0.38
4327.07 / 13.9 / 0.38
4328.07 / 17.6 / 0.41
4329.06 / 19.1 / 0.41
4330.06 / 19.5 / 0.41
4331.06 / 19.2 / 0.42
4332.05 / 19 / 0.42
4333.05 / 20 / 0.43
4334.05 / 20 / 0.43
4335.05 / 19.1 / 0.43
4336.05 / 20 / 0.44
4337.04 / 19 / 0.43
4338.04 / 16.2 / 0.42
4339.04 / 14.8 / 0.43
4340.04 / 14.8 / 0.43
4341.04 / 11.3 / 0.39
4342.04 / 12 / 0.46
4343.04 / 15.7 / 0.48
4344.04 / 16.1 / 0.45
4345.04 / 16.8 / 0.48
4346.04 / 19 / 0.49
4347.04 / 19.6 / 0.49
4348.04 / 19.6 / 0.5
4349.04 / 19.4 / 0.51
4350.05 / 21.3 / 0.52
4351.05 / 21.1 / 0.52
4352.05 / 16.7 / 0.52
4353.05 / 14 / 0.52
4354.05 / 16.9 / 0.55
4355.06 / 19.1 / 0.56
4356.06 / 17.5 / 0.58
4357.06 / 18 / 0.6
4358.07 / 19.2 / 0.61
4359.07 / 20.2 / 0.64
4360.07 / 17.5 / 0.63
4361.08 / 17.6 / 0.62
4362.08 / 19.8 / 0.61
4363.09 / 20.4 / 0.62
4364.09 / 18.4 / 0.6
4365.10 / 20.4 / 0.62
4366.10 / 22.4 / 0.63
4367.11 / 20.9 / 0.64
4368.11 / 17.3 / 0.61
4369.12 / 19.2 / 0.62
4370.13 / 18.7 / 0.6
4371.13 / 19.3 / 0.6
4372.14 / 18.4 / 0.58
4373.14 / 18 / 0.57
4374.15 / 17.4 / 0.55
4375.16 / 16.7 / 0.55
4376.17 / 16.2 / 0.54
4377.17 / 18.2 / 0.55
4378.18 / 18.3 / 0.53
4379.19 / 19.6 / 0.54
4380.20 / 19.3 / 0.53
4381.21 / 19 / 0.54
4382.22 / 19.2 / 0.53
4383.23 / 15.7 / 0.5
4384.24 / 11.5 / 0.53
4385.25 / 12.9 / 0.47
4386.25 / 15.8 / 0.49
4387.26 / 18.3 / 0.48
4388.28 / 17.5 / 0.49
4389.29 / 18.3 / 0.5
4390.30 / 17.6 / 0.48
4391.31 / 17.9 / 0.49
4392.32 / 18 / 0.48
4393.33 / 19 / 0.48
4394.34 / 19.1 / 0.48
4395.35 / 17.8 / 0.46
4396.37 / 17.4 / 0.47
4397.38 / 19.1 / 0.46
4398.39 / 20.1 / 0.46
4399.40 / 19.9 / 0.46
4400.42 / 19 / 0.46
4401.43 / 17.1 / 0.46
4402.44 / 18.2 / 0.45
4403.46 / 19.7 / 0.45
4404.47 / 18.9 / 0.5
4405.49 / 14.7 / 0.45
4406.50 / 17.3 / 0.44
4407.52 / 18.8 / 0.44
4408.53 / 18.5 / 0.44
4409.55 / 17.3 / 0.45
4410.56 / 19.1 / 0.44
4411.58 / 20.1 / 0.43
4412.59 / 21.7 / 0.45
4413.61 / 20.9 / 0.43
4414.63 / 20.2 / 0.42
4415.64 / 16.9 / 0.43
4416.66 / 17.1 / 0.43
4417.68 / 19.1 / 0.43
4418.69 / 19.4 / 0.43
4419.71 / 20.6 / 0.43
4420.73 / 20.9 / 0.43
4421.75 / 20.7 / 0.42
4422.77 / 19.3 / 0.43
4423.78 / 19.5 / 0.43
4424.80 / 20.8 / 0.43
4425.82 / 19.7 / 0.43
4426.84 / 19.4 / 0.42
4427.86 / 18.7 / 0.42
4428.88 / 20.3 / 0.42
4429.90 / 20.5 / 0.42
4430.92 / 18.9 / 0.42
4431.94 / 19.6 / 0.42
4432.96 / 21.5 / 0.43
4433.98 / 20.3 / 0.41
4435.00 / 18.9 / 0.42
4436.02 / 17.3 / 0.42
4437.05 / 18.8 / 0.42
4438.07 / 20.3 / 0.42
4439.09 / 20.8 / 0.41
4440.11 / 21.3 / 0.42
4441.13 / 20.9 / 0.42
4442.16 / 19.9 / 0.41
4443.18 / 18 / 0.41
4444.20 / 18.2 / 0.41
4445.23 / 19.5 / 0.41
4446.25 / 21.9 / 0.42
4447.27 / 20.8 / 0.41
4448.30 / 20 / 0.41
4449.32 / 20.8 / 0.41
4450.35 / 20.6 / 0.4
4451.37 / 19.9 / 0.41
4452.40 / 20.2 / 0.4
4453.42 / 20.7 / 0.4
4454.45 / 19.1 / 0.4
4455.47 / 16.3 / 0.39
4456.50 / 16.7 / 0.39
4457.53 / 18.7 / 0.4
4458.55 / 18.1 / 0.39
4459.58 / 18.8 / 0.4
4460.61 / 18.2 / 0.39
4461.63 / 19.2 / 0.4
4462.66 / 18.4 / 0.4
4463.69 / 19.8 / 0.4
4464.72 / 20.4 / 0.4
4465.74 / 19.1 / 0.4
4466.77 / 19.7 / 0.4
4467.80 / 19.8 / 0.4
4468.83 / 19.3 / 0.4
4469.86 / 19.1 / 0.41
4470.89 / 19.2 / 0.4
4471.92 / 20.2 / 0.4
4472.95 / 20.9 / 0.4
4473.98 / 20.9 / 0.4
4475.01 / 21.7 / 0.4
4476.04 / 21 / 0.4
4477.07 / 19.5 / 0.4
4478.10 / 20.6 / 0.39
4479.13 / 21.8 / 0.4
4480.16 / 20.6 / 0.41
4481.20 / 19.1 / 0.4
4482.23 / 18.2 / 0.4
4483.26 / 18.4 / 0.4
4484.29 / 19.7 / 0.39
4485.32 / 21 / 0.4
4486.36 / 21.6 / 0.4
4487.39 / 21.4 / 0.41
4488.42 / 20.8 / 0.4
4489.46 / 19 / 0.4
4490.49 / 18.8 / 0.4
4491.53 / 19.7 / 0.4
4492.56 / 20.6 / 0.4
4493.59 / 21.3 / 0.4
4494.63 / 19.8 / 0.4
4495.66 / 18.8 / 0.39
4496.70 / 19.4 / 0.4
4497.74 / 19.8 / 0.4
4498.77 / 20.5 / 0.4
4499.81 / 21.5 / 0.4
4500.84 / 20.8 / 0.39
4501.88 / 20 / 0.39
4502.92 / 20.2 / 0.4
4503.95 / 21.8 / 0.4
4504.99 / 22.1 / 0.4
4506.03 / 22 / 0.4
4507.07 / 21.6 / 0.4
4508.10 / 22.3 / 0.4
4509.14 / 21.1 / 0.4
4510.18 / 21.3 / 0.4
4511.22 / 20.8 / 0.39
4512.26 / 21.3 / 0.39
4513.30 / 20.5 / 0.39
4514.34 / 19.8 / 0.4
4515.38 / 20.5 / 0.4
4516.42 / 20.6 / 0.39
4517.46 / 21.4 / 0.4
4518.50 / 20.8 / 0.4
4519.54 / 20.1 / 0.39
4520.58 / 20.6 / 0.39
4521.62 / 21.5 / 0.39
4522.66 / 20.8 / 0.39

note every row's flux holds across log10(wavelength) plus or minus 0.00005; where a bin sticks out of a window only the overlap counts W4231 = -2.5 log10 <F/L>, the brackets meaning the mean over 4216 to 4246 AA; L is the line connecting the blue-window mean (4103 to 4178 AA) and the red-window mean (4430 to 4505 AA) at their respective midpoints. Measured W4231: 0.09 mag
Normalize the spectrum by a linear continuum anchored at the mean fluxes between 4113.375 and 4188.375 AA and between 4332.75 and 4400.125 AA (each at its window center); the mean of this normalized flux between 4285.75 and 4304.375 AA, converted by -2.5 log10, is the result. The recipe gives 0.23 mag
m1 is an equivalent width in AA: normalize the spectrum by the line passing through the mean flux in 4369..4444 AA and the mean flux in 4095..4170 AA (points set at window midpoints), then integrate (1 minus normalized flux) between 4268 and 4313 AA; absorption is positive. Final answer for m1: 8.8 AA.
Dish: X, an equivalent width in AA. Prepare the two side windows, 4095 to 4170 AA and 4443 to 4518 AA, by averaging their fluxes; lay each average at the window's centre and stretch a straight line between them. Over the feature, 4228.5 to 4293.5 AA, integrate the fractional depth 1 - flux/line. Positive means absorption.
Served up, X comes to 6.6 AA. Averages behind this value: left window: 18.3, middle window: 17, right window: 20.1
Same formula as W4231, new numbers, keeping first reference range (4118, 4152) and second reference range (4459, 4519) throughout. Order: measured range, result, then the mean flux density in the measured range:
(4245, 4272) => 0.11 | 17.3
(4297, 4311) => 0.48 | 12.4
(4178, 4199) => 0.04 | 18.2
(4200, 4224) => 0.03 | 18.3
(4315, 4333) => 0.08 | 18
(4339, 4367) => 0.10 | 17.9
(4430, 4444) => 0.02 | 19.7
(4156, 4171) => -0.03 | 19.1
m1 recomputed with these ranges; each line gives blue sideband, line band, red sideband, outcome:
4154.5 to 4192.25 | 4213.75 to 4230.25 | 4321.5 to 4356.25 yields 1.0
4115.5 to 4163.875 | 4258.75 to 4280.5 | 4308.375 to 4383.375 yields 1.5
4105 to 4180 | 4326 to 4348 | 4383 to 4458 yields 1.9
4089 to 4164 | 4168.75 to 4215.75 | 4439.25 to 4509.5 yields 1.4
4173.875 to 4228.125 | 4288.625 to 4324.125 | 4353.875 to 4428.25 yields 6.2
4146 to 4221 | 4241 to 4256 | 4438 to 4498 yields 0.9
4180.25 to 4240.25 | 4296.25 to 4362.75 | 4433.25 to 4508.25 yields 8.2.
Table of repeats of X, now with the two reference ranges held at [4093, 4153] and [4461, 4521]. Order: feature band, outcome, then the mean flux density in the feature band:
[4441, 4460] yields 0.7 AA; 19.4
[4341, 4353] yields 1.2 AA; 17.5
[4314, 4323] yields 0.2 AA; 18.9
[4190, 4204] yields 0.6 AA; 17.7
